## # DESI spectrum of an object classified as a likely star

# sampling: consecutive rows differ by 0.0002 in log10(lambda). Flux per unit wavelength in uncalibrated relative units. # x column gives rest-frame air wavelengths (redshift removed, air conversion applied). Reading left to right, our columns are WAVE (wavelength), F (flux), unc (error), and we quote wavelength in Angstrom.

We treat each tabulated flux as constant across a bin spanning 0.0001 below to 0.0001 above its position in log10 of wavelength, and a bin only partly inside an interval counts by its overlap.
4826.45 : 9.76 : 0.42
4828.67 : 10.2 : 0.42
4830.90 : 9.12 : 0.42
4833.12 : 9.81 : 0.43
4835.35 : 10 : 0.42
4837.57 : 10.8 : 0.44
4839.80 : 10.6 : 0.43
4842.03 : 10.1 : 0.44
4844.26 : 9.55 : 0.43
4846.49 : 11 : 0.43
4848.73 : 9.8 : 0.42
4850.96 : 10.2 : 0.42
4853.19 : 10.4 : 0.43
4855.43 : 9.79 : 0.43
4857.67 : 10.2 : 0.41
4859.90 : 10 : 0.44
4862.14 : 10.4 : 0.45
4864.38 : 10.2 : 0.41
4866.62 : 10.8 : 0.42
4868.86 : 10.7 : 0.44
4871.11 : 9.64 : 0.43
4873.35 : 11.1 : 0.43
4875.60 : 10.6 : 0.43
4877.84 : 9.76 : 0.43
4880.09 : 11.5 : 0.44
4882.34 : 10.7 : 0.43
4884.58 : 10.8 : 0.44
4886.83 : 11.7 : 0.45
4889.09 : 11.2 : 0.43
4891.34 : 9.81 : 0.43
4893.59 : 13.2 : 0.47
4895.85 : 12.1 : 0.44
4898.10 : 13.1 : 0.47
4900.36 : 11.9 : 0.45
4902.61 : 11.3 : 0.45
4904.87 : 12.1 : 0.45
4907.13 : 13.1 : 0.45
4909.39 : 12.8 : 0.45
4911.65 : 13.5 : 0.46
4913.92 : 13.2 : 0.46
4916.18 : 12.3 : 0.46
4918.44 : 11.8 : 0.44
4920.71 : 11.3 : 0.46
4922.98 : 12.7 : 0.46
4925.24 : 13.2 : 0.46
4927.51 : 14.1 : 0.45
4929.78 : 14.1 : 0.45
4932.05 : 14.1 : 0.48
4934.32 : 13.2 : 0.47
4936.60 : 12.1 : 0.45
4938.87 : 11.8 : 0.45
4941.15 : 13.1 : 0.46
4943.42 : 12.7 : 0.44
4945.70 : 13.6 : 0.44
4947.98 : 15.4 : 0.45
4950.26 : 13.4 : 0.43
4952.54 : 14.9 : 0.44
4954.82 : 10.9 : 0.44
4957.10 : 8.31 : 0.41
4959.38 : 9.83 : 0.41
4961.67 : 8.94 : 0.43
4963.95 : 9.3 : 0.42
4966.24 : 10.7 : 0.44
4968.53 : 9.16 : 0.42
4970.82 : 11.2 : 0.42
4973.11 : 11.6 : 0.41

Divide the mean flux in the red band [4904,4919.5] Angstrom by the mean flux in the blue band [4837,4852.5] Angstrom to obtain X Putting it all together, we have 1.24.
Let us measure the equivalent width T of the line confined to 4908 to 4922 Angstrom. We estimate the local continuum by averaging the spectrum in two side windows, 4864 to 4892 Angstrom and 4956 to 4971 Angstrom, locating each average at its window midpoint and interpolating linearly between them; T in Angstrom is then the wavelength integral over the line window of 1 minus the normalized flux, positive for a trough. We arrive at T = -3.2 Angstrom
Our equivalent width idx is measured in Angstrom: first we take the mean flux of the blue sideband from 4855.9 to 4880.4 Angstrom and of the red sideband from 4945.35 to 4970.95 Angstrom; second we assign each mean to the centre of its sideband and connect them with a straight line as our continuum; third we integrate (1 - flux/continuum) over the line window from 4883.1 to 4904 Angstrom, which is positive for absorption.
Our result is -2.0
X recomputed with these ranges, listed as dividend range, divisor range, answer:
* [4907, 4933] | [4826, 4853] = 1.29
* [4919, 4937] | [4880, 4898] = 1.14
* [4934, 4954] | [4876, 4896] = 1.20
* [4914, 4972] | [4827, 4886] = 1.17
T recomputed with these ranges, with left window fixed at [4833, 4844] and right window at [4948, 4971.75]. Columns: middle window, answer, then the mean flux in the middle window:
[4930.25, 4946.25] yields -3.3 Angstrom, 13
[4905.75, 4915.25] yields -2.2 Angstrom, 13.1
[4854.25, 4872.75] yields 0.2 Angstrom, 10.2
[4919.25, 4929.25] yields -2.0 Angstrom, 12.9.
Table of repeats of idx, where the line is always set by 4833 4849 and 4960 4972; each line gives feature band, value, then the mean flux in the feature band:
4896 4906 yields -2.0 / 12.1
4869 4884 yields -0.6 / 10.6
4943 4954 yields -4.5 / 14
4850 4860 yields 0.1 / 10.1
